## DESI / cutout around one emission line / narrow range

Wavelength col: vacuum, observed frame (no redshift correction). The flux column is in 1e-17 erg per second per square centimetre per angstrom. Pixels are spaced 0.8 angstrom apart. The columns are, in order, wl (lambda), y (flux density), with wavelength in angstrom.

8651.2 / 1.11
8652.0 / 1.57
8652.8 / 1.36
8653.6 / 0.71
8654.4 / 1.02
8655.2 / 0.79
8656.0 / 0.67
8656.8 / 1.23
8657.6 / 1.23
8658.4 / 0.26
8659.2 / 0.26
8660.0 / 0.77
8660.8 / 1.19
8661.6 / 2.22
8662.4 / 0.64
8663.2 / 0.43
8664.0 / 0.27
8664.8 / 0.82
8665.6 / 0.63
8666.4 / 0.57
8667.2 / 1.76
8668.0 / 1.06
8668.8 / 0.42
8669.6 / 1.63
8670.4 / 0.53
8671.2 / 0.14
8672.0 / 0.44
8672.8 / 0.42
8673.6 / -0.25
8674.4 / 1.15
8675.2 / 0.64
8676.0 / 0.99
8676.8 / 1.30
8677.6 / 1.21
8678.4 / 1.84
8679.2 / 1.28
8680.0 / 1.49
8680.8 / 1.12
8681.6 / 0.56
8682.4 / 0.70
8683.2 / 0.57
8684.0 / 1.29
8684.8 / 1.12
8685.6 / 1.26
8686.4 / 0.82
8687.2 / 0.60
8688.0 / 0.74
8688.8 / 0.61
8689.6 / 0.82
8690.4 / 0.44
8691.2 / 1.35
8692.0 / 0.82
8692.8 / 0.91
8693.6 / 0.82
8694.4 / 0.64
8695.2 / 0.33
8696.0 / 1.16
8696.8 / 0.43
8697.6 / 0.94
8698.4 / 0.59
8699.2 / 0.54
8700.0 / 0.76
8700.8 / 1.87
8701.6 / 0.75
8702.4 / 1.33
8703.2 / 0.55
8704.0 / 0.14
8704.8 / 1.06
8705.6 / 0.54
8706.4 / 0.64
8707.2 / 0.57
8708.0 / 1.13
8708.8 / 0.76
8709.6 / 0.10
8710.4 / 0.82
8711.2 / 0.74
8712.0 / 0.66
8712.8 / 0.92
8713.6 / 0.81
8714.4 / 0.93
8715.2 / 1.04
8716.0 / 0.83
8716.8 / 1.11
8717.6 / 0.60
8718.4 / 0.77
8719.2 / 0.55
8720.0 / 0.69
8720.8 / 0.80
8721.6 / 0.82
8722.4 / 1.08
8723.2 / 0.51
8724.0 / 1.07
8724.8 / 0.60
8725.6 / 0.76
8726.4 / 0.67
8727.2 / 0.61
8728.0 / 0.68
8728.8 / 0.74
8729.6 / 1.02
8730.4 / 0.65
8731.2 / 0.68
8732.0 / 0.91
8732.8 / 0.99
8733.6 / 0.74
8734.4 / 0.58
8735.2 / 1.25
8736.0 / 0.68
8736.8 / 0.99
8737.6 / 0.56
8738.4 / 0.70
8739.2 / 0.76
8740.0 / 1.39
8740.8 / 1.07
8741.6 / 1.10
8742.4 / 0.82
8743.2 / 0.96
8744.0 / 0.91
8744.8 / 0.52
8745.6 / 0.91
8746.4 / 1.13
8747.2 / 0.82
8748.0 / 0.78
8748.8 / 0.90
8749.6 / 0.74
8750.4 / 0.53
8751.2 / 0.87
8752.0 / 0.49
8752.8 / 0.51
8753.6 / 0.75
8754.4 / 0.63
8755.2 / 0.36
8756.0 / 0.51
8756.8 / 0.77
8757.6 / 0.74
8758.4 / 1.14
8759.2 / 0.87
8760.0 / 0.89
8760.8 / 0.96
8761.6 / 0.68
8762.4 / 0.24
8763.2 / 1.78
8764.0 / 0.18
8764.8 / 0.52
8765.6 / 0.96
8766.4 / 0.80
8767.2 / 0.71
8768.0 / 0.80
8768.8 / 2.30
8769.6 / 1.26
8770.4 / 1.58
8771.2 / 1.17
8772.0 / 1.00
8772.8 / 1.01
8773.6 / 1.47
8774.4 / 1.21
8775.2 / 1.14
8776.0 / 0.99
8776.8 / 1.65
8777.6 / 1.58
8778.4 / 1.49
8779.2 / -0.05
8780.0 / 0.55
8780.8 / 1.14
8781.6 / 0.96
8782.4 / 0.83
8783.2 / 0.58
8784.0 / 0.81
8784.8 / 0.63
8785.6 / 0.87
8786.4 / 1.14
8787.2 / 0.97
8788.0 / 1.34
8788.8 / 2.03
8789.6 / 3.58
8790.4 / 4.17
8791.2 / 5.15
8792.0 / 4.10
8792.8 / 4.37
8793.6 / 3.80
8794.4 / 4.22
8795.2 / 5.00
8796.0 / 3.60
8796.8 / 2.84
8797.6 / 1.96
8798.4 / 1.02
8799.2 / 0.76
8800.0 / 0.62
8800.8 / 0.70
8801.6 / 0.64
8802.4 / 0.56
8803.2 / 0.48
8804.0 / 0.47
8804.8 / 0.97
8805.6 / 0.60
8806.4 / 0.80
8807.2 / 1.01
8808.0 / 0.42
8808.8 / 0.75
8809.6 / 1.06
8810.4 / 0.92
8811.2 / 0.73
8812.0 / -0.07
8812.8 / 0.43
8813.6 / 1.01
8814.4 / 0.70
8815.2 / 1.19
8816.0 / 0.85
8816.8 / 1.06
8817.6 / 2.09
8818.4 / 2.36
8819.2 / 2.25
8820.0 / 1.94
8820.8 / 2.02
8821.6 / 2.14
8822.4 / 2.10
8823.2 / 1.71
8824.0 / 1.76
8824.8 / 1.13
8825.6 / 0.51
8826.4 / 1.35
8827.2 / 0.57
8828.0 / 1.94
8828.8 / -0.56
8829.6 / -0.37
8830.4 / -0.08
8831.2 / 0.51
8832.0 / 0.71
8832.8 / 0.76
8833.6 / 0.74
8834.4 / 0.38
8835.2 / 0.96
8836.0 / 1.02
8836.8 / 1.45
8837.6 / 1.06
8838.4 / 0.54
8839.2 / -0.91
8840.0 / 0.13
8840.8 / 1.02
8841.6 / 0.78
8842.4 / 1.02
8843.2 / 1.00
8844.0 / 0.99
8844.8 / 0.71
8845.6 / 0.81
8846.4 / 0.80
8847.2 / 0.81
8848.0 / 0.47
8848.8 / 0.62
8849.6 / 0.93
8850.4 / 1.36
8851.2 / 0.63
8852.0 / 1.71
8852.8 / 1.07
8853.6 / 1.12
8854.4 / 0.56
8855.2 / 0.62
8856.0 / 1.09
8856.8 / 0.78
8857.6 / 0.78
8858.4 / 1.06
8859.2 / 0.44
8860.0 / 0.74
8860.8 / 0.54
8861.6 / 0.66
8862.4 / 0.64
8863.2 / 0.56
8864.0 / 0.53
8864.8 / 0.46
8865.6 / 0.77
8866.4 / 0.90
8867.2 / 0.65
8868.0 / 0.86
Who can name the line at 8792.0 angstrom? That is H-alpha 6563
